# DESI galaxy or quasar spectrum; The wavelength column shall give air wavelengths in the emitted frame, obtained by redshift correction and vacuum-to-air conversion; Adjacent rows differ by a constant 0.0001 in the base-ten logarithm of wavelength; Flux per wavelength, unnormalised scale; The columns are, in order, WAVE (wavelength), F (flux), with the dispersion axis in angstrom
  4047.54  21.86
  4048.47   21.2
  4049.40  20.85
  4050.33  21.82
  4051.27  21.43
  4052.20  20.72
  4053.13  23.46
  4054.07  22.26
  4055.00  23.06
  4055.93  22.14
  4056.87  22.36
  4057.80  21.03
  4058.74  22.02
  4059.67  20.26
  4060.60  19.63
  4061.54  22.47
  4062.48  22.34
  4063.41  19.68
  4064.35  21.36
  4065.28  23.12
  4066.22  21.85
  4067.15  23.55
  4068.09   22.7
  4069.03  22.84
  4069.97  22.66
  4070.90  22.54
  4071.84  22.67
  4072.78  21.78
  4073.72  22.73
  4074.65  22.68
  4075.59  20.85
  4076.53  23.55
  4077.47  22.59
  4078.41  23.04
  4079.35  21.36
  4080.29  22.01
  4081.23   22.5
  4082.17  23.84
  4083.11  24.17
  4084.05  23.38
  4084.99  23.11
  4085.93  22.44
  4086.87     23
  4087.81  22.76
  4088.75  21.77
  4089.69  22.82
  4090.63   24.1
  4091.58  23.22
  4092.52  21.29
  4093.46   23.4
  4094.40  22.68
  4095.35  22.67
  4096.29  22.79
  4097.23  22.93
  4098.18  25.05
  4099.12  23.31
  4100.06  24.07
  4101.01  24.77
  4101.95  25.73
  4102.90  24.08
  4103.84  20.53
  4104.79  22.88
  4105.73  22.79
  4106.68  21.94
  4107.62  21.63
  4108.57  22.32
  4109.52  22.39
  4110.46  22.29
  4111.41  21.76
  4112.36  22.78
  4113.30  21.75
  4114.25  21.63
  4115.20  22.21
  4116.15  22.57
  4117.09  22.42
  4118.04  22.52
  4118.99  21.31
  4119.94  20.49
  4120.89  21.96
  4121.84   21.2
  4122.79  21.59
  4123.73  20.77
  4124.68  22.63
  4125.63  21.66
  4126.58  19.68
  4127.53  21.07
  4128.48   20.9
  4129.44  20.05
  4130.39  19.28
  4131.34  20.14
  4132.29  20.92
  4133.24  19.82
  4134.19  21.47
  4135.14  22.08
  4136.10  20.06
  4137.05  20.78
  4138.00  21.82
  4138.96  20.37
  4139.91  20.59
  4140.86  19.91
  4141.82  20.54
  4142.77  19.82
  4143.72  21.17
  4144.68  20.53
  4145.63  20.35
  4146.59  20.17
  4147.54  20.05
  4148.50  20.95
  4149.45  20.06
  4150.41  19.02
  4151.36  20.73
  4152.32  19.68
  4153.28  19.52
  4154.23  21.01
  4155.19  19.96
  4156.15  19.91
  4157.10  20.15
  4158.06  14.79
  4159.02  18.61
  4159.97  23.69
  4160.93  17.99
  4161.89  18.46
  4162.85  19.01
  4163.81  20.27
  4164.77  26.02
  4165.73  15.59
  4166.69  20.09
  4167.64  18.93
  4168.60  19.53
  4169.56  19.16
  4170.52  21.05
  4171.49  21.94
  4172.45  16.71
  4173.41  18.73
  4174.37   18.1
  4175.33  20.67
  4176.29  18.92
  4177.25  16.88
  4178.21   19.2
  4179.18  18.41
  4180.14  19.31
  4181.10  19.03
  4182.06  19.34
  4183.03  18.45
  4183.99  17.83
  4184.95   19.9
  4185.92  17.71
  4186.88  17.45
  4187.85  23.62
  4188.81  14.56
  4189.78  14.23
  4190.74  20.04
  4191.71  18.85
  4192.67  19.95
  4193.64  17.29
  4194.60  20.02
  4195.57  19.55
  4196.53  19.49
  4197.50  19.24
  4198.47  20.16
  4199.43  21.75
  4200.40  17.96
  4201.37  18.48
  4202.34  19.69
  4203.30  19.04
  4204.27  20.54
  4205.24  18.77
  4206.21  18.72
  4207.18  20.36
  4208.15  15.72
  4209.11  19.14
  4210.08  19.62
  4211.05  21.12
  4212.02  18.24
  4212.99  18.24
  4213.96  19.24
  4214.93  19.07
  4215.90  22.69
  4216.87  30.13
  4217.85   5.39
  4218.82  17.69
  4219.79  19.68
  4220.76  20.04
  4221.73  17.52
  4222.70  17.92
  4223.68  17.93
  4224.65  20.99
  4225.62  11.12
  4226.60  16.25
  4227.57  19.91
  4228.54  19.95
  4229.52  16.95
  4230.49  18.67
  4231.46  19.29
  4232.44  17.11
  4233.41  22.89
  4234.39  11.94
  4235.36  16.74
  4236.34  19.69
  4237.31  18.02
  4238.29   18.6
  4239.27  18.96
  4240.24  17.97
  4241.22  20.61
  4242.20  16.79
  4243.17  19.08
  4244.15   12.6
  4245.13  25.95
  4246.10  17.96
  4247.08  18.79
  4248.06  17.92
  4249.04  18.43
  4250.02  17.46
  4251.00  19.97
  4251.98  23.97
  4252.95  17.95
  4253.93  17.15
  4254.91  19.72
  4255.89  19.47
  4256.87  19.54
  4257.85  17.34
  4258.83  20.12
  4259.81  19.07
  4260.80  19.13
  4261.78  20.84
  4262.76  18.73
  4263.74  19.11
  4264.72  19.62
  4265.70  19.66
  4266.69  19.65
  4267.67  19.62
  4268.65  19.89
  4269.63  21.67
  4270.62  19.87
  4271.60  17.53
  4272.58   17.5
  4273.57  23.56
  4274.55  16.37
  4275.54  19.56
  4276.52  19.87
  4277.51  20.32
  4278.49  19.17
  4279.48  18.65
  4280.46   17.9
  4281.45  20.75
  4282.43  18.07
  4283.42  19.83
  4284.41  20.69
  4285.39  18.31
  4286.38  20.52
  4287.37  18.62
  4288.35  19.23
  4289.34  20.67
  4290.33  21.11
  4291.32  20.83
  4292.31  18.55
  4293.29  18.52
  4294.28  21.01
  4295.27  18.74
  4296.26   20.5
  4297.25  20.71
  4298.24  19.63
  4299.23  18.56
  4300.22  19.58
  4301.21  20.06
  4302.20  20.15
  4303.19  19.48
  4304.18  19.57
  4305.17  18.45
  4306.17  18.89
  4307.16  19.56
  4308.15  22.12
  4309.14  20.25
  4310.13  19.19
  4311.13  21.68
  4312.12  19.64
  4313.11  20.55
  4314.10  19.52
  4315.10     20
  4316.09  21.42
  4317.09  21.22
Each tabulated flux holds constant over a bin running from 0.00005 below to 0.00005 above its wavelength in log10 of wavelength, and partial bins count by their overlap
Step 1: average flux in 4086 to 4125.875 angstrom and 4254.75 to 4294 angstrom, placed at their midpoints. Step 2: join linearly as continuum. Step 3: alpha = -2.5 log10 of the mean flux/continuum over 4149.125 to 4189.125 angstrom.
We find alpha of 0.11 mag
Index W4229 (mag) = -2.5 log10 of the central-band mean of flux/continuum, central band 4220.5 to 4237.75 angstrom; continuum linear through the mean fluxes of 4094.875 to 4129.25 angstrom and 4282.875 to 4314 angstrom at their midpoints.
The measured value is 0.16 mag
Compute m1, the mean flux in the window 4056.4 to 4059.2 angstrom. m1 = 21.8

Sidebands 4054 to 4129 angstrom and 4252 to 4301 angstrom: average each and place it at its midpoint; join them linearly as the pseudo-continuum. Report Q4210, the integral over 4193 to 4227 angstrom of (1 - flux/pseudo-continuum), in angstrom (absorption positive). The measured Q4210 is 2.8 angstrom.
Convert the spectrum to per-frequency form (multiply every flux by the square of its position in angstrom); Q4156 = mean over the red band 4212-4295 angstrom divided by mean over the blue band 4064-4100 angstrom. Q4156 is 0.90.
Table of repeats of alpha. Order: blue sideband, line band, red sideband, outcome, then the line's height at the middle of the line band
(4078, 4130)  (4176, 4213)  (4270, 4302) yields 0.114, 21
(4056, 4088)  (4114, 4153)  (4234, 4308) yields 0.027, 21.4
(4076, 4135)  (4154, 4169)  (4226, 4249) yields 0.054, 20.6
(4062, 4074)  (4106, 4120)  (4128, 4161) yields -0.049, 21.1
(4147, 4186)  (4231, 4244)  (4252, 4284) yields 0.072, 19.4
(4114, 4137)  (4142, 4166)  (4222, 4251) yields 0.025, 20.4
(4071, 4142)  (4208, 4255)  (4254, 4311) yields 0.097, 20.3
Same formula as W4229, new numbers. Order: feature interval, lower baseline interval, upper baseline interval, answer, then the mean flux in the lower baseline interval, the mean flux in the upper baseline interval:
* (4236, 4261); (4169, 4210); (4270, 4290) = 0.02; 19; 19.4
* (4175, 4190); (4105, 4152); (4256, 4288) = 0.11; 21.1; 19.4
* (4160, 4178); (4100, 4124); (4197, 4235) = 0.05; 22.3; 18.7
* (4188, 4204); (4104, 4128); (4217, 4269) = 0.05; 21.8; 18.5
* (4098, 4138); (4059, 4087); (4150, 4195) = -0.05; 22.4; 19.2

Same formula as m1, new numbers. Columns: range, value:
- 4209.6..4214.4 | 19.3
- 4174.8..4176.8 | 19.8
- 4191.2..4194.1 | 18.7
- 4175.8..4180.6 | 18.5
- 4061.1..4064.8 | 21.4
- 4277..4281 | 19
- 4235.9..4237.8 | 18.9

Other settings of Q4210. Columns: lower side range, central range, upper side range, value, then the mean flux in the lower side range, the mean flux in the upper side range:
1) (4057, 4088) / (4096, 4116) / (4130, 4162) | -1.4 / 22.3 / 20.2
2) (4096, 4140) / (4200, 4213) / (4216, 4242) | 0.0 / 21.9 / 18.2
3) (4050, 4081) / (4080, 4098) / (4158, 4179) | -1.2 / 22.1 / 19.4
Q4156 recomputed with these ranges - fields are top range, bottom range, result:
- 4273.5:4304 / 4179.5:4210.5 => 1.08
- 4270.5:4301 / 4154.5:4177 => 1.06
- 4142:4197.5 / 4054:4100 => 0.90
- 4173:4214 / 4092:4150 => 0.91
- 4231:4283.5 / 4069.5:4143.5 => 0.93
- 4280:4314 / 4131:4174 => 1.06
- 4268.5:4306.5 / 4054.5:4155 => 0.98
